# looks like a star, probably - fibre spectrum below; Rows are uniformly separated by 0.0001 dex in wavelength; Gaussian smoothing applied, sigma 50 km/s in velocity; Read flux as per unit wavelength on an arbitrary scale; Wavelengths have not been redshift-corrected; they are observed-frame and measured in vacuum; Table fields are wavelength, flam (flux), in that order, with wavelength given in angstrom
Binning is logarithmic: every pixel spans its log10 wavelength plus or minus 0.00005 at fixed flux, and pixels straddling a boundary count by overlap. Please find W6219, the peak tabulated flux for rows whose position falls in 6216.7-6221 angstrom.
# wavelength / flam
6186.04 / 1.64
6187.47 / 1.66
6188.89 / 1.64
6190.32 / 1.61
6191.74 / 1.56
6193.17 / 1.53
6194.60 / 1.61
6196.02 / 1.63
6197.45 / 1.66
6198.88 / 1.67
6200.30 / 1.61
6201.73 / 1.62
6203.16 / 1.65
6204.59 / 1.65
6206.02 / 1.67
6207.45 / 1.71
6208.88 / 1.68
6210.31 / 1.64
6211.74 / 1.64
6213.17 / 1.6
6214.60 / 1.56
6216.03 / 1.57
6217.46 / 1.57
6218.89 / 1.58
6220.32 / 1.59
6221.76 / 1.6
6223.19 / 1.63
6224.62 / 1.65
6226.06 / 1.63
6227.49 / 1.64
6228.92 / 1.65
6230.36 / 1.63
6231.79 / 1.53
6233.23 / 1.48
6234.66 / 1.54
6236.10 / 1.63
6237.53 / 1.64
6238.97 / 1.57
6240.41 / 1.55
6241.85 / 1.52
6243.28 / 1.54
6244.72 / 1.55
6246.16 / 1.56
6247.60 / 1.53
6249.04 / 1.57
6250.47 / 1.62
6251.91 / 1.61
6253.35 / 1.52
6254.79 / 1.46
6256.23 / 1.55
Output 1.59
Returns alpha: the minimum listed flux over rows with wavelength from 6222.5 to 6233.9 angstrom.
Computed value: 1.48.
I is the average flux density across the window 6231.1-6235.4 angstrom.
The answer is 1.52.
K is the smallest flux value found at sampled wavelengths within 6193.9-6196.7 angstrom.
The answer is 1.61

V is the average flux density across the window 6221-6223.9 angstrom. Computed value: 1.61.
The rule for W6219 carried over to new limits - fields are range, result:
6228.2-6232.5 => 1.65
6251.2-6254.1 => 1.61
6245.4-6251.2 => 1.62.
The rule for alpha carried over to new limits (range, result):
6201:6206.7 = 1.62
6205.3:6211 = 1.64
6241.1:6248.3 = 1.52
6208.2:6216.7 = 1.56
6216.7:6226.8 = 1.57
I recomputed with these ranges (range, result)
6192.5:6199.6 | 1.62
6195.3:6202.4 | 1.64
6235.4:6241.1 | 1.6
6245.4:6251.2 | 1.57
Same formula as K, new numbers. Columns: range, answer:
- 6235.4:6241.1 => 1.55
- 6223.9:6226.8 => 1.63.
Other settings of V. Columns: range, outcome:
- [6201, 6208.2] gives 1.66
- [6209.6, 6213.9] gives 1.63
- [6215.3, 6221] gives 1.58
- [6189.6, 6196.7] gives 1.59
